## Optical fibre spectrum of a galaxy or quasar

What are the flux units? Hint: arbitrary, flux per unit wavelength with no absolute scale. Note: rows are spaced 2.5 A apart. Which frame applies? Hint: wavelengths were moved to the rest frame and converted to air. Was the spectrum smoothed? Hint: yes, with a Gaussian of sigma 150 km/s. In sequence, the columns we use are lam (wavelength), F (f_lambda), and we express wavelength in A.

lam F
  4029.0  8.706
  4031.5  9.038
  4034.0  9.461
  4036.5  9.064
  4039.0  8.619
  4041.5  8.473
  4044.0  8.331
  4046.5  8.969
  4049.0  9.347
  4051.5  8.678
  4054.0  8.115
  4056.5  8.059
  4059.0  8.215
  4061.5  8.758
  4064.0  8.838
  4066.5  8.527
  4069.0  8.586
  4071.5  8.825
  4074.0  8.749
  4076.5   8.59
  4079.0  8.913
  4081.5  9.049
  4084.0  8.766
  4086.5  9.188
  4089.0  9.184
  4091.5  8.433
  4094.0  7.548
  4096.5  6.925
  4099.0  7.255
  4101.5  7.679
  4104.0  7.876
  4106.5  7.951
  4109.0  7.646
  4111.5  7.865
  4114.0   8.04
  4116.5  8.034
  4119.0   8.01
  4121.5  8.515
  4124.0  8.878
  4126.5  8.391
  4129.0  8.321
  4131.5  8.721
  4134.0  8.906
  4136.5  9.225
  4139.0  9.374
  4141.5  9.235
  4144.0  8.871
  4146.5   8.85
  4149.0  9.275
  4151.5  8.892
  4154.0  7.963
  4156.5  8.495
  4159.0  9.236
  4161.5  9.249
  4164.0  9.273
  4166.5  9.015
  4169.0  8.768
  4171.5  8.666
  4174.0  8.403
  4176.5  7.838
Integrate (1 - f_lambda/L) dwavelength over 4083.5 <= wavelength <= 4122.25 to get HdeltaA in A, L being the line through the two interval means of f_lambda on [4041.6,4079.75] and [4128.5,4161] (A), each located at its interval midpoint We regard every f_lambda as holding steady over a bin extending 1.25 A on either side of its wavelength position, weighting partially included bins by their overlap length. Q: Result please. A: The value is 3.2 A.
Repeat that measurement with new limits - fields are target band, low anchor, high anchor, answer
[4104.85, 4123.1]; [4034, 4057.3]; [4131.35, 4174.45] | 1.69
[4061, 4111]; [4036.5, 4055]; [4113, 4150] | 1.98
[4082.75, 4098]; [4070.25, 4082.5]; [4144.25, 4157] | 0.83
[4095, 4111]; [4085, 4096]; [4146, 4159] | 1.80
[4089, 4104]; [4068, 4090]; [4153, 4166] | 1.93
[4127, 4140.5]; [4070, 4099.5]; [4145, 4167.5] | -0.16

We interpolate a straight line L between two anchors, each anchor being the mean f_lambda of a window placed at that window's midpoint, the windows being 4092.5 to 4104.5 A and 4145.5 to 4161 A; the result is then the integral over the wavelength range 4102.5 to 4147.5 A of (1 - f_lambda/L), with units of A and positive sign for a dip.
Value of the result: -2.0 A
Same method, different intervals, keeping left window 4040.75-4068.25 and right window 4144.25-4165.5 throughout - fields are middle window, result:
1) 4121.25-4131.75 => 0.3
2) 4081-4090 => -0.4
